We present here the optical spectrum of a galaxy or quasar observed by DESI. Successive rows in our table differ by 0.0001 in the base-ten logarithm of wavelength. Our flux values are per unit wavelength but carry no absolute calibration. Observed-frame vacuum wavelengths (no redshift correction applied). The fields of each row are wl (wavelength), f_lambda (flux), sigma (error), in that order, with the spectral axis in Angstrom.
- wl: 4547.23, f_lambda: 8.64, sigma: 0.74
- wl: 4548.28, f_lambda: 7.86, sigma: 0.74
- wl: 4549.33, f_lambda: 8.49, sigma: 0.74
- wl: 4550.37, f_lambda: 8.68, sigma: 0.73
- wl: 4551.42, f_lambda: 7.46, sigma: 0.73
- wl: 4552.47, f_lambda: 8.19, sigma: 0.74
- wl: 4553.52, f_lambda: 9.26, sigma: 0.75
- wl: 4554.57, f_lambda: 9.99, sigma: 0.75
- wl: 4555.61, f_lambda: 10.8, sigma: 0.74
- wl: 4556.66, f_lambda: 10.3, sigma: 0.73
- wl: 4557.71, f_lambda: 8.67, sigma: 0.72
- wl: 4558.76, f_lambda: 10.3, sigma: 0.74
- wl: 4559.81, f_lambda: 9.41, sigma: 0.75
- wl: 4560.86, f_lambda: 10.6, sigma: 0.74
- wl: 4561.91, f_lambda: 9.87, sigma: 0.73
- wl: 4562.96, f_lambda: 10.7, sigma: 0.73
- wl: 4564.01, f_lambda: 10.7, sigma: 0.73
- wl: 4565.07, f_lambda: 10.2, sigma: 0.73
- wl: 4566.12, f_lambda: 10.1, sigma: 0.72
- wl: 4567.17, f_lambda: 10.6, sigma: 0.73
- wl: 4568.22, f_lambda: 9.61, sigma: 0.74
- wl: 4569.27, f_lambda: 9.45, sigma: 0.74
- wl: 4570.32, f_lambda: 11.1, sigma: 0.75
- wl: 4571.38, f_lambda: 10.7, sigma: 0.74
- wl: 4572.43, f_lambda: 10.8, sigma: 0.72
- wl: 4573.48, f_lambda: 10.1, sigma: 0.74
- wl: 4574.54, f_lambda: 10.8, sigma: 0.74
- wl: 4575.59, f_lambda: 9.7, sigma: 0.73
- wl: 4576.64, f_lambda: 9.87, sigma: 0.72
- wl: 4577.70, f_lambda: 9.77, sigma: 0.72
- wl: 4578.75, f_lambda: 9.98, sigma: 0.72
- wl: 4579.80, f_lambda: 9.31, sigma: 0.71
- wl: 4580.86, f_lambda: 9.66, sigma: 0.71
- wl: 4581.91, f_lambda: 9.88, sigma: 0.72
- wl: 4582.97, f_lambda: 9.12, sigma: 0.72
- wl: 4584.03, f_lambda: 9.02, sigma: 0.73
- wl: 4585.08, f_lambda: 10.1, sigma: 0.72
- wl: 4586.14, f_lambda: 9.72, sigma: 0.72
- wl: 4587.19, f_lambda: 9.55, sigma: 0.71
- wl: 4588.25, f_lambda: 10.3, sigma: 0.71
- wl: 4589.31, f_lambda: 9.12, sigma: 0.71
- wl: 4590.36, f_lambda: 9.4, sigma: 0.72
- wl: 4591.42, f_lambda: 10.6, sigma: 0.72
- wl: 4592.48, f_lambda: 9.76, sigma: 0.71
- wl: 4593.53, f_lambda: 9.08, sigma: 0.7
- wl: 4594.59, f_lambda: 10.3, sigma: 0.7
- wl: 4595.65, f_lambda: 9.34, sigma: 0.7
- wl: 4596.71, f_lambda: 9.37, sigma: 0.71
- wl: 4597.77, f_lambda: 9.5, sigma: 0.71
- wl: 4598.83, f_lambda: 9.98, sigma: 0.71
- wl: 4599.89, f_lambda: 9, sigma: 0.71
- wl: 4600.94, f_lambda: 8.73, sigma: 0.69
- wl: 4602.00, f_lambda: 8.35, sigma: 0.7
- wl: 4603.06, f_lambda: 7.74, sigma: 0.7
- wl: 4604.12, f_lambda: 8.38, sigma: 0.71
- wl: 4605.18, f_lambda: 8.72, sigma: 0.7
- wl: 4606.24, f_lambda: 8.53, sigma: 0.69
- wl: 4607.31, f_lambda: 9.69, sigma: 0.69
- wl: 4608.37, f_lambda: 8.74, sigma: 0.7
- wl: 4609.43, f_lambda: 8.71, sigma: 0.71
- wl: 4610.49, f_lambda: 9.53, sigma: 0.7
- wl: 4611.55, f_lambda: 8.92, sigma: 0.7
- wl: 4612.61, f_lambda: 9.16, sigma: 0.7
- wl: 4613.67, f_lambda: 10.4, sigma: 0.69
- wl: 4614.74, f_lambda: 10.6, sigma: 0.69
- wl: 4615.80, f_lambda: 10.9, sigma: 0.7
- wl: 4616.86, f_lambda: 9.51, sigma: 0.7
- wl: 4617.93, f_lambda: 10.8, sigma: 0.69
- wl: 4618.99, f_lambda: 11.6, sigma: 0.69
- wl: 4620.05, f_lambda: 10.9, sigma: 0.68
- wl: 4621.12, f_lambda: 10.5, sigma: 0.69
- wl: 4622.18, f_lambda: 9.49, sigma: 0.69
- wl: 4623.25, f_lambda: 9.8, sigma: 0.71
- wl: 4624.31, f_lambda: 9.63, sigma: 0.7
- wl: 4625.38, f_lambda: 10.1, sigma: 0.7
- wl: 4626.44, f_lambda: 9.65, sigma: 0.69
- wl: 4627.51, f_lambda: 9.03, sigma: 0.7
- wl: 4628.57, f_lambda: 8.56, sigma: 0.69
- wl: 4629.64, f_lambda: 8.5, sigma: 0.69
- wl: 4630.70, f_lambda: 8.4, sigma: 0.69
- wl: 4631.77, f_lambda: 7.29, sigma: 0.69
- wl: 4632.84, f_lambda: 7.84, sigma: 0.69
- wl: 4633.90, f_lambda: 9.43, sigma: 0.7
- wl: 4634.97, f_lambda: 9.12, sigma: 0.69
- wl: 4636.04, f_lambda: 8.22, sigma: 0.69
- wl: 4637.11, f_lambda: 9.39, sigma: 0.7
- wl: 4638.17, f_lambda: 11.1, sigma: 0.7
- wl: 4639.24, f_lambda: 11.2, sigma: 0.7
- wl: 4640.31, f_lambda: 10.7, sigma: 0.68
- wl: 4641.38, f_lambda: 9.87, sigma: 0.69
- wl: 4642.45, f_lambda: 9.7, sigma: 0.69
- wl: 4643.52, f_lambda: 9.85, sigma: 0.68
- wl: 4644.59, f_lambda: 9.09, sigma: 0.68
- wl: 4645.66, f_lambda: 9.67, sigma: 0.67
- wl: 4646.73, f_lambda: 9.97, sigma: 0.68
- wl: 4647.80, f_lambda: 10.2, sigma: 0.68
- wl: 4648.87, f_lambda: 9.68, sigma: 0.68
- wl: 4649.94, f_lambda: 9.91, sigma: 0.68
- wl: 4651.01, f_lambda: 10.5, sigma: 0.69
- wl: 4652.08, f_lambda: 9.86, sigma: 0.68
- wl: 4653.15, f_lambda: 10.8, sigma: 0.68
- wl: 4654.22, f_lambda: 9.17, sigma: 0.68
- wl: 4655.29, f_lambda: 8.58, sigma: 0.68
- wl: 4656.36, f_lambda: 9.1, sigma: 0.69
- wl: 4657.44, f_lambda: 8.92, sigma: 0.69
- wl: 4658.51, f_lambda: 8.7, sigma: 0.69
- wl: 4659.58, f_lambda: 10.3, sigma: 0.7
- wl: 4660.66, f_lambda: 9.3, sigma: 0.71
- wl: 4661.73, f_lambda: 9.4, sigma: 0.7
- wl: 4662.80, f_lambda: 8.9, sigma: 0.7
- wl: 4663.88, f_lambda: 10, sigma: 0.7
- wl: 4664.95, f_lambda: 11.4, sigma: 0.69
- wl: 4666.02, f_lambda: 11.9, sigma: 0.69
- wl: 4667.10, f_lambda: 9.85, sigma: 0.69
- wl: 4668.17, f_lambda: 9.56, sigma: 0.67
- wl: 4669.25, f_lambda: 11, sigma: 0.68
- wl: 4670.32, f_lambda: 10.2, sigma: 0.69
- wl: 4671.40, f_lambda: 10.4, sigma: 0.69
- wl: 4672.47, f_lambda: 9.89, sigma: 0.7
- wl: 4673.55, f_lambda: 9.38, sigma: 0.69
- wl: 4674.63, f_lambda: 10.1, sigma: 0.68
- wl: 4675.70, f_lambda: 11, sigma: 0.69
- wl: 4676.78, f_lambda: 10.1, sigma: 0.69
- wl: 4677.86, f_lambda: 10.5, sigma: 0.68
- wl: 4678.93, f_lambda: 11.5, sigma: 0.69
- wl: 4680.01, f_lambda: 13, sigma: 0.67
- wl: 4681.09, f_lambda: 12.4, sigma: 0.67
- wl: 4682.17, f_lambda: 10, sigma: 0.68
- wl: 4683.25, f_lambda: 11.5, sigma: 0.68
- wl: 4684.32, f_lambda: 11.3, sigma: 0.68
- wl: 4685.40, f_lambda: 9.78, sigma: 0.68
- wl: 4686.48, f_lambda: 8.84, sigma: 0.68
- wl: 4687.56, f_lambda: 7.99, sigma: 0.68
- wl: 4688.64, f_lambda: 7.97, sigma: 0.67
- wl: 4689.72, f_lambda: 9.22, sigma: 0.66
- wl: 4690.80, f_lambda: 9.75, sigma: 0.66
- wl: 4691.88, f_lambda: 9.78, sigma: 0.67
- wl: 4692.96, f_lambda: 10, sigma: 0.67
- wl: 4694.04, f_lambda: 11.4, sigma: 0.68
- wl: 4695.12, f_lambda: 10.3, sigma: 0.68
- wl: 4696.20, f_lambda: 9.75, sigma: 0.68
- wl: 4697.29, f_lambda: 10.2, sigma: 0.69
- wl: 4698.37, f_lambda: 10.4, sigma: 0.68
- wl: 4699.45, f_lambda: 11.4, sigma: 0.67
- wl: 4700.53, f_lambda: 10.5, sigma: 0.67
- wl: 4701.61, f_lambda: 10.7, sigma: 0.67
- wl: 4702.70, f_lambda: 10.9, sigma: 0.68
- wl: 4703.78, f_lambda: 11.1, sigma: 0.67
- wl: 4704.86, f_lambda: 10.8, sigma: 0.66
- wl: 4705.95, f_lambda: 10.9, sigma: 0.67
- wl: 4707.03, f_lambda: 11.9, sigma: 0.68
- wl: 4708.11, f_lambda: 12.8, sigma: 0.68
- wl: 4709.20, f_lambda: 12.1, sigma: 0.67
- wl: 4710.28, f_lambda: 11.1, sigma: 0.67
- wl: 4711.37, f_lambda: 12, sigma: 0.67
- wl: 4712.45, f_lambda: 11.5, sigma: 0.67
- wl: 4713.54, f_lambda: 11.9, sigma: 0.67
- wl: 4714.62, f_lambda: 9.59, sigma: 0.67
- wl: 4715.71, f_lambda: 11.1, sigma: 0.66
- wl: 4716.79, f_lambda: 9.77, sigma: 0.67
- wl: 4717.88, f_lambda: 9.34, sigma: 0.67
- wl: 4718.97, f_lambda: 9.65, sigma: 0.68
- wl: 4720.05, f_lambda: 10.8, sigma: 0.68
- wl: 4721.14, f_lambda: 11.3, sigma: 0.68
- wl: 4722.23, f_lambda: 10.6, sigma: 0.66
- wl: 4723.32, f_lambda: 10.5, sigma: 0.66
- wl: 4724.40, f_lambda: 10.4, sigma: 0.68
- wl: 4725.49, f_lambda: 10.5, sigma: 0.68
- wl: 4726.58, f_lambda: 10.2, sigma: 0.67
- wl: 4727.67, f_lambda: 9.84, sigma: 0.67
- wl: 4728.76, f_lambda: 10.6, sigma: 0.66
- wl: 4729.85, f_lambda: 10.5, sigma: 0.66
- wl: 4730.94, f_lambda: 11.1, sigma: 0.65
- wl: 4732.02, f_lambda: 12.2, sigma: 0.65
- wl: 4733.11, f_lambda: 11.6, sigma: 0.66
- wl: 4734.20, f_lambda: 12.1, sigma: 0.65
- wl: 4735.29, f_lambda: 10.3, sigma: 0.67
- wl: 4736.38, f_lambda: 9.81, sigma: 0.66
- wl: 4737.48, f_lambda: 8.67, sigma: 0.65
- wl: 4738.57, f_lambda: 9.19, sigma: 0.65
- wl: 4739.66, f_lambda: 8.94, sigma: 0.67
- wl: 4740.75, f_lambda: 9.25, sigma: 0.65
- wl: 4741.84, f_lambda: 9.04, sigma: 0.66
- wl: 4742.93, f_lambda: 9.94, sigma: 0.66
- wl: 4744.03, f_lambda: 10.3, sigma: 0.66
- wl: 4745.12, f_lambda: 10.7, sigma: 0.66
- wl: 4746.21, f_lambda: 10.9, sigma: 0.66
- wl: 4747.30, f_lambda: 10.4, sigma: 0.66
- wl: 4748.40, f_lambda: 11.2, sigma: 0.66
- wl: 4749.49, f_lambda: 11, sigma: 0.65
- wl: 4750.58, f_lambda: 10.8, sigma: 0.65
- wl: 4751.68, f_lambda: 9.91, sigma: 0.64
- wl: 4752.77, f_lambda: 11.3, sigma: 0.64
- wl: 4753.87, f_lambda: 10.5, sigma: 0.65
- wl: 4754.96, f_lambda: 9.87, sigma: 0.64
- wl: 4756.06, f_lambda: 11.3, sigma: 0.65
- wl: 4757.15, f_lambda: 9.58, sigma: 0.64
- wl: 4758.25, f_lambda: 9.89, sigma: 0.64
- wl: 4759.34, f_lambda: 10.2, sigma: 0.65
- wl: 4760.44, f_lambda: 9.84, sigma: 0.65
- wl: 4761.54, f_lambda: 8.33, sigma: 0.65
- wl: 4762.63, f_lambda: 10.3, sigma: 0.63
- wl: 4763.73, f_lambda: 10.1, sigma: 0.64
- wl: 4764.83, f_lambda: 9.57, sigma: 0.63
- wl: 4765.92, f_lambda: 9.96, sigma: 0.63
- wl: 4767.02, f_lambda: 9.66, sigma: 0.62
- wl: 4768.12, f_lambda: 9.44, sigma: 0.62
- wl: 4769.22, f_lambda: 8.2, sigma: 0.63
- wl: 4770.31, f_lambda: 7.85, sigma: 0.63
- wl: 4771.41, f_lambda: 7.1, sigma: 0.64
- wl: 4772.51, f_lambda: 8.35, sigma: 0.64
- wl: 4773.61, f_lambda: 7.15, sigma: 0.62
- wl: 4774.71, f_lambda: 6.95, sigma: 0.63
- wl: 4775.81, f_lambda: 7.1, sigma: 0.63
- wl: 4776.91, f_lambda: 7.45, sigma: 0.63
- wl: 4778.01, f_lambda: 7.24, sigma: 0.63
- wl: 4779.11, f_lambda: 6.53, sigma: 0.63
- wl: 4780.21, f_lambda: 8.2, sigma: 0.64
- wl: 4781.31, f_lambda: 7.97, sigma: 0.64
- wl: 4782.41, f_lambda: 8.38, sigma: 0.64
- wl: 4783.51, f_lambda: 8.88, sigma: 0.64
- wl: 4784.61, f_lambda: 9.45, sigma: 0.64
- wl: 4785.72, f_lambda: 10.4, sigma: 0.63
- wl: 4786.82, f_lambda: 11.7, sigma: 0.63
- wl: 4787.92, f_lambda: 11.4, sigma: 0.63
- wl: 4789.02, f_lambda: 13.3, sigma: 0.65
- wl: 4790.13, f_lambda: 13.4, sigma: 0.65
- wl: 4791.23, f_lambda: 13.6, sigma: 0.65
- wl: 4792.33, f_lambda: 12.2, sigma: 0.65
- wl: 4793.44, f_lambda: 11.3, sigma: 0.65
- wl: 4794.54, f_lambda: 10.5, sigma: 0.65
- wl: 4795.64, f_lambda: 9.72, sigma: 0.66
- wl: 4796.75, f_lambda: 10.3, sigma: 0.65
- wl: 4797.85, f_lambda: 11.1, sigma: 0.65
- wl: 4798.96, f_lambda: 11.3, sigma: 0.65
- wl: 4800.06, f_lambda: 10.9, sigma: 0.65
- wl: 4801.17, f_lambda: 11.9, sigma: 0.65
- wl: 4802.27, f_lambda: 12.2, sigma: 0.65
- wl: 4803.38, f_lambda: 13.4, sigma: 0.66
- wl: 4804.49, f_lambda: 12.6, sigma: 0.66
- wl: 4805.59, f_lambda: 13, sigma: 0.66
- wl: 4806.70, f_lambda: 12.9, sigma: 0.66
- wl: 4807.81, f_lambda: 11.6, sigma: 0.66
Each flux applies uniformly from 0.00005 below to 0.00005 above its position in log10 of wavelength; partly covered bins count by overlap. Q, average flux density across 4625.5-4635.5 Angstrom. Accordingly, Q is 8.71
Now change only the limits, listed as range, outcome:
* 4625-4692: 9.82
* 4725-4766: 10.3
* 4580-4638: 9.41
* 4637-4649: 10.1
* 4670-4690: 10.3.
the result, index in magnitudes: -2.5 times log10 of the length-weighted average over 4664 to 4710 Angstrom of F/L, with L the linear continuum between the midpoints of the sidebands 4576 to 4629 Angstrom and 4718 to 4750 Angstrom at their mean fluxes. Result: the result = -0.05 mag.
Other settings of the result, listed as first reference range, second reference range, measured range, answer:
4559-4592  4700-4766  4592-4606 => 0.112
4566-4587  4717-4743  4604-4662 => 0.056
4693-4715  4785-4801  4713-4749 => 0.082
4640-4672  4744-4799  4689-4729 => -0.084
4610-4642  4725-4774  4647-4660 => 0.009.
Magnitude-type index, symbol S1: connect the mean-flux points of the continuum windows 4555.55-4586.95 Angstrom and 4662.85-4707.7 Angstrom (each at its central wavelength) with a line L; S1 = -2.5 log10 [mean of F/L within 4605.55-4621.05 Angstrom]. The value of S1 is 0.03 mag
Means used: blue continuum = 10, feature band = 9.86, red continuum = 10.4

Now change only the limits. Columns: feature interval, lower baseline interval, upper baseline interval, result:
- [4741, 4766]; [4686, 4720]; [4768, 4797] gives -0.045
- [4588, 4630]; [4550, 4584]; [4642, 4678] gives 0.040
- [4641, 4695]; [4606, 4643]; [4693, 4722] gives 0.025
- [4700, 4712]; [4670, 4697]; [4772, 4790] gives -0.146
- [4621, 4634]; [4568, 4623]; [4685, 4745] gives 0.096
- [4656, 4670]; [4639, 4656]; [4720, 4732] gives 0.017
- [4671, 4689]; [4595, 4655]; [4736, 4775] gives -0.087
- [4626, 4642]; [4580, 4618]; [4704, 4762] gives 0.057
